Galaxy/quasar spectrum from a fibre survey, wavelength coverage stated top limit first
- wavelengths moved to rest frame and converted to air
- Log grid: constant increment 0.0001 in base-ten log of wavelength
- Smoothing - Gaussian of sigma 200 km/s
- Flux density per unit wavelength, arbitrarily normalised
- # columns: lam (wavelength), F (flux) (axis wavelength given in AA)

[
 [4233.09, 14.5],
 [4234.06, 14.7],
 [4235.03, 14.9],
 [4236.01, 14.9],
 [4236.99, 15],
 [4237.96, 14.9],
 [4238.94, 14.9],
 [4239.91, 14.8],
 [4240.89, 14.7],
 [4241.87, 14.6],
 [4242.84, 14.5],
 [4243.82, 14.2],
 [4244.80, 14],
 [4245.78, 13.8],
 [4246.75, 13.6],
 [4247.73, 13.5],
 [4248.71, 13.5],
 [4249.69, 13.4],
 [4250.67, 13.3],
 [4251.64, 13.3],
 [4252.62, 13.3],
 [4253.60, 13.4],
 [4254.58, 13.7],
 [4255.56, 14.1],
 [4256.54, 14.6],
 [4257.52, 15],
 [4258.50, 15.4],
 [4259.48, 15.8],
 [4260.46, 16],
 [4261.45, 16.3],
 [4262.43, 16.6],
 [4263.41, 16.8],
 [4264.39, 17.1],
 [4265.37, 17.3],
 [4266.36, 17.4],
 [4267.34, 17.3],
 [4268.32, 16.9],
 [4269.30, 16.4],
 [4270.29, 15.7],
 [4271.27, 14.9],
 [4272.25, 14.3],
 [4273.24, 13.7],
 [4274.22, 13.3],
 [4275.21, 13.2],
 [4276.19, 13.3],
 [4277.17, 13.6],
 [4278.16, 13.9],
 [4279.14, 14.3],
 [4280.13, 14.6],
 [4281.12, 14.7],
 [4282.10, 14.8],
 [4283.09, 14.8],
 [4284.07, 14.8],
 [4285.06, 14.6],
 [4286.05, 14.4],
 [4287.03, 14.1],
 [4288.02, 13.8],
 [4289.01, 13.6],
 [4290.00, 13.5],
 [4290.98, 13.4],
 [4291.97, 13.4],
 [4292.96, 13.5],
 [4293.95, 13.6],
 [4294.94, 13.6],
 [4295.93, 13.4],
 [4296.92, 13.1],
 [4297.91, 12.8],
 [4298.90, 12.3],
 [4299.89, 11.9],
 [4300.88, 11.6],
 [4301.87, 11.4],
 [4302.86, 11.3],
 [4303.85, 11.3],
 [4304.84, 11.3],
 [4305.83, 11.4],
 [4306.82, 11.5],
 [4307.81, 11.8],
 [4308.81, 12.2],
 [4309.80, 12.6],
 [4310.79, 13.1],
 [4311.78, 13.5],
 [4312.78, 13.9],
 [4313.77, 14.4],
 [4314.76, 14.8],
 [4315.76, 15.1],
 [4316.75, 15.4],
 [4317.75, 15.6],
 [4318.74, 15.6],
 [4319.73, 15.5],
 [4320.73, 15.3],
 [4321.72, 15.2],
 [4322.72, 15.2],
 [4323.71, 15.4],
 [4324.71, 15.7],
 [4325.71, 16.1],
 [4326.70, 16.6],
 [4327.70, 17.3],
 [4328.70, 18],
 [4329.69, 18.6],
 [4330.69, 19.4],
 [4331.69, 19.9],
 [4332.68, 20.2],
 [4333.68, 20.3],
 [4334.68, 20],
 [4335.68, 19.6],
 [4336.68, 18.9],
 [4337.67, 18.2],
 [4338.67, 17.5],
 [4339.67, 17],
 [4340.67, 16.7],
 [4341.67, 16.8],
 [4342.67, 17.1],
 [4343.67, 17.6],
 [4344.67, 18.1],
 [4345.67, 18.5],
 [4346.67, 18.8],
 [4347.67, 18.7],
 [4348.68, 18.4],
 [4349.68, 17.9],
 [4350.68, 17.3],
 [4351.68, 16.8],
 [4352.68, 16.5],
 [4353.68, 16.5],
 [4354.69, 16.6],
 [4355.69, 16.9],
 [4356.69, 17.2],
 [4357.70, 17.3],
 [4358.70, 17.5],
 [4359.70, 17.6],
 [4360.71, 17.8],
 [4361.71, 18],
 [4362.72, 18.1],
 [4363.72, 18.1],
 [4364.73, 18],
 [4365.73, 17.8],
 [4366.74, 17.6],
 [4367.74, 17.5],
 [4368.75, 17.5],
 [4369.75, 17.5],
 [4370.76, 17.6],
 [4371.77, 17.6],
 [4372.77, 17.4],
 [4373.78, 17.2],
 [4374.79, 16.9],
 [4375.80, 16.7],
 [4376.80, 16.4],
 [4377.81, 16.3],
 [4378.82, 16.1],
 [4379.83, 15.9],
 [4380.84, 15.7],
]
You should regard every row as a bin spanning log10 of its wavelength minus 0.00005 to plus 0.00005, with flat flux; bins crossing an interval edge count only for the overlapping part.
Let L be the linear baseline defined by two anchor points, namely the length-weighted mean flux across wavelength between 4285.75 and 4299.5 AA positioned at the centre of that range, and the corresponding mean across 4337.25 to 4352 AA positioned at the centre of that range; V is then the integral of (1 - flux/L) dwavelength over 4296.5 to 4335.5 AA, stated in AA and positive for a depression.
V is 1.6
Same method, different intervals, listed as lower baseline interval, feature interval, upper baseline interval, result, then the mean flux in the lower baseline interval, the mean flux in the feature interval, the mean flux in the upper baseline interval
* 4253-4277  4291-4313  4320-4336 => 5.5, 15.3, 12.5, 17.6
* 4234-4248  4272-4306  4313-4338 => 5.5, 14.5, 13.3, 17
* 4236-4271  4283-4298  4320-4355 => 2.2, 15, 13.8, 17.6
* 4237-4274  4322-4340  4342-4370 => -1.1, 14.9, 18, 17.6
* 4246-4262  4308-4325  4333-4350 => 2.6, 14.3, 14.6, 18.3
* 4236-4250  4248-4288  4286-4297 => -2.6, 14.3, 14.8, 13.6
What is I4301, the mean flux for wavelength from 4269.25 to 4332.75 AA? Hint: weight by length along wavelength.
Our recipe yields 14.3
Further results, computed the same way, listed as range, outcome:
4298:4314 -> 12.2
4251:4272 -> 15.6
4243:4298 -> 14.5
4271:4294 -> 14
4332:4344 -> 18.4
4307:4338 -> 16.2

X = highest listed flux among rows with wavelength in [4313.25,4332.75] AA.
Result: 20.2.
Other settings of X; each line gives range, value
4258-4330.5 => 18.6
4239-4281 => 17.4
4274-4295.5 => 14.8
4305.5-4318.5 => 15.6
